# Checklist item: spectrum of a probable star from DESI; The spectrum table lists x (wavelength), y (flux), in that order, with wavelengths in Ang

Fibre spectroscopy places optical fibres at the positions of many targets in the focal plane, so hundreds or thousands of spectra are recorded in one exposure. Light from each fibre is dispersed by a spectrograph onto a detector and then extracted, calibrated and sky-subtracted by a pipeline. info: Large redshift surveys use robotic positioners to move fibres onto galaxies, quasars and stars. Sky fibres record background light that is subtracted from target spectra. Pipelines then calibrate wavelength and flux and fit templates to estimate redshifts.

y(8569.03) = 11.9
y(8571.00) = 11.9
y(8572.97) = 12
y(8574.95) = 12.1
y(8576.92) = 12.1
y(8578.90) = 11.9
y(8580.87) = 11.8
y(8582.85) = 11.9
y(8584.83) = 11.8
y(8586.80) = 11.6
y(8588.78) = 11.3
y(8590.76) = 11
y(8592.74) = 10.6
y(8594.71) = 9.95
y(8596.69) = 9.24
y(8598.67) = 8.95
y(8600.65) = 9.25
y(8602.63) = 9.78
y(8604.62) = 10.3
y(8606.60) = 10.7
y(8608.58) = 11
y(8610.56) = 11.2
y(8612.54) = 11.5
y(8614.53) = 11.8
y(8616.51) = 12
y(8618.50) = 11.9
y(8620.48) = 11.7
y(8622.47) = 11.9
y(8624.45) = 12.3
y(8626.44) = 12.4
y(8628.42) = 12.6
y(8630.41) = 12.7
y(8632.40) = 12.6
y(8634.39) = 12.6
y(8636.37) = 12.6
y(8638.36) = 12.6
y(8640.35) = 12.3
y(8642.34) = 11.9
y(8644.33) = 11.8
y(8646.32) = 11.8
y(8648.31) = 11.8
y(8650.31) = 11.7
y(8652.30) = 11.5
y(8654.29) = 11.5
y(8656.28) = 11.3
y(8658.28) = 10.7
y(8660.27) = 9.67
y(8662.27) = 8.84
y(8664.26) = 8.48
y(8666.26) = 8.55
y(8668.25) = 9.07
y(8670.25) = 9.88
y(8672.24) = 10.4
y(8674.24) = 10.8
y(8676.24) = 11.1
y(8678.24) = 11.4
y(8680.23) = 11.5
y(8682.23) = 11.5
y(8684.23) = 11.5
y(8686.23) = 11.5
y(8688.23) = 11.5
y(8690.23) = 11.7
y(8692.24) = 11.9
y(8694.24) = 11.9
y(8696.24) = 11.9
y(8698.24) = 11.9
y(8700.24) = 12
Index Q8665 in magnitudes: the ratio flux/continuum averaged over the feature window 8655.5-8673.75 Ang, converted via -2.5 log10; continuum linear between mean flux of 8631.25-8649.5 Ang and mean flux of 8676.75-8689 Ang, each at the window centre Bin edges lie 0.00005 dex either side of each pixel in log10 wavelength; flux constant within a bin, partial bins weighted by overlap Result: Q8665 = 0.22 mag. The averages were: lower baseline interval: 12.2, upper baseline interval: 11.5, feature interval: 9.67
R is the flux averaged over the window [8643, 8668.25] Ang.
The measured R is 10.6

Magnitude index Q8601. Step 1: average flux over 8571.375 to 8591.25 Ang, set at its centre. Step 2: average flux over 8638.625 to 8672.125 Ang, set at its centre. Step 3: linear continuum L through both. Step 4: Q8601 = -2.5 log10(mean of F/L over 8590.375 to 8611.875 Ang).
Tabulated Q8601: 0.13 mag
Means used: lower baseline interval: 11.8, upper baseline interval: 10.7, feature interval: 10.2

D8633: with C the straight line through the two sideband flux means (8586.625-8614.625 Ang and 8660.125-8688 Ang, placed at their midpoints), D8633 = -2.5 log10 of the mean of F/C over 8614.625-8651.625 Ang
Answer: -0.17 mag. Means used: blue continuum 10.5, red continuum 10.4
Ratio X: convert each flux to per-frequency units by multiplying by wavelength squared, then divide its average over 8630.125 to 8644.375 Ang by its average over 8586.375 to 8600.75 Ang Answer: 1.22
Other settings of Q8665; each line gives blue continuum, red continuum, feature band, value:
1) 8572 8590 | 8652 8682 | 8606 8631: -0.06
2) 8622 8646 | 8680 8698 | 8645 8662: 0.09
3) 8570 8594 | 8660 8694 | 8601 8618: 0.03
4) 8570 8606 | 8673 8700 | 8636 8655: -0.06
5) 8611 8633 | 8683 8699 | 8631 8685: 0.08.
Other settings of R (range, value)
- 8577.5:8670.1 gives 11.2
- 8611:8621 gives 11.8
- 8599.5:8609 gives 10.1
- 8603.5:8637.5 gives 11.9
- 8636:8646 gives 12.2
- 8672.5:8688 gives 11.3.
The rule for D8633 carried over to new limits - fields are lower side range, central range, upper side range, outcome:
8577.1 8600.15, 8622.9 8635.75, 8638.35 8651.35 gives -0.08 mag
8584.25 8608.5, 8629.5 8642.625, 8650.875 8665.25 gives -0.21 mag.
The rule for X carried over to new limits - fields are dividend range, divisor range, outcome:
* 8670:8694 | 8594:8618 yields 1.09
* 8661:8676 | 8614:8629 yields 0.80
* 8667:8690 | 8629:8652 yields 0.90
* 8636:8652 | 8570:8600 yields 1.09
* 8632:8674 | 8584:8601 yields 1.07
